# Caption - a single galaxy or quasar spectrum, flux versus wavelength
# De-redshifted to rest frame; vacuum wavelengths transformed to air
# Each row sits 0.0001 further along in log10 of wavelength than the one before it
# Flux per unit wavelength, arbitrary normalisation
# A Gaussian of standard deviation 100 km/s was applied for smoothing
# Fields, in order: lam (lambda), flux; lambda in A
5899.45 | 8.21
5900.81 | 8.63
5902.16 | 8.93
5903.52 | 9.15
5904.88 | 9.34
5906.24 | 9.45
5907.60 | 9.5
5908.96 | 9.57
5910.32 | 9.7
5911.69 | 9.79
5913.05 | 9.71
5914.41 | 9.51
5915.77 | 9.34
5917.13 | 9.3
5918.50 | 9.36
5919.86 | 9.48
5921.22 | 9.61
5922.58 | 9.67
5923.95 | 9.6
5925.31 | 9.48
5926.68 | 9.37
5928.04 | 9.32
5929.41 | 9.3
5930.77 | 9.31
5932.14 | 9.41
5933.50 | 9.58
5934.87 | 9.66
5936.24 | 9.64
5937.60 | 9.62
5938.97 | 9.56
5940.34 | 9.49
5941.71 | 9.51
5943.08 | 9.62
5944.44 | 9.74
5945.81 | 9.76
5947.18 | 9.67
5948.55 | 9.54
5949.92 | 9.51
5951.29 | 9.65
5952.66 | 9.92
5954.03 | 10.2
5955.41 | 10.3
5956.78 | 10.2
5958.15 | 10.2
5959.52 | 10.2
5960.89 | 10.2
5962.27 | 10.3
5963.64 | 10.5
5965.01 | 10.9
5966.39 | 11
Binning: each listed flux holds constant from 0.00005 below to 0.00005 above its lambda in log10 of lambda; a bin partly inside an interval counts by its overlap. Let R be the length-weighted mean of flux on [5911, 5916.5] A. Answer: 9.58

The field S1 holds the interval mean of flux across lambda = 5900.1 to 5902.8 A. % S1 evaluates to 8.8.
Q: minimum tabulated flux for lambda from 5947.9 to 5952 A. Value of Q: 9.51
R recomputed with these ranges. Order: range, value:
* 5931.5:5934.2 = 9.51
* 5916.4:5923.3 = 9.48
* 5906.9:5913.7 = 9.64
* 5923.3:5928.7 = 9.45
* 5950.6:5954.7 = 9.93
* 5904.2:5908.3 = 9.43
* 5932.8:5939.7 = 9.61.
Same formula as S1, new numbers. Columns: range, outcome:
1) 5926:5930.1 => 9.34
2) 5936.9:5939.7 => 9.6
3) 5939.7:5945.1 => 9.6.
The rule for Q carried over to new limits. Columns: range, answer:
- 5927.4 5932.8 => 9.3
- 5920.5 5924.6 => 9.6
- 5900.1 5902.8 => 8.63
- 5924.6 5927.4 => 9.37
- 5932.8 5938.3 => 9.58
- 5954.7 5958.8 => 10.2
